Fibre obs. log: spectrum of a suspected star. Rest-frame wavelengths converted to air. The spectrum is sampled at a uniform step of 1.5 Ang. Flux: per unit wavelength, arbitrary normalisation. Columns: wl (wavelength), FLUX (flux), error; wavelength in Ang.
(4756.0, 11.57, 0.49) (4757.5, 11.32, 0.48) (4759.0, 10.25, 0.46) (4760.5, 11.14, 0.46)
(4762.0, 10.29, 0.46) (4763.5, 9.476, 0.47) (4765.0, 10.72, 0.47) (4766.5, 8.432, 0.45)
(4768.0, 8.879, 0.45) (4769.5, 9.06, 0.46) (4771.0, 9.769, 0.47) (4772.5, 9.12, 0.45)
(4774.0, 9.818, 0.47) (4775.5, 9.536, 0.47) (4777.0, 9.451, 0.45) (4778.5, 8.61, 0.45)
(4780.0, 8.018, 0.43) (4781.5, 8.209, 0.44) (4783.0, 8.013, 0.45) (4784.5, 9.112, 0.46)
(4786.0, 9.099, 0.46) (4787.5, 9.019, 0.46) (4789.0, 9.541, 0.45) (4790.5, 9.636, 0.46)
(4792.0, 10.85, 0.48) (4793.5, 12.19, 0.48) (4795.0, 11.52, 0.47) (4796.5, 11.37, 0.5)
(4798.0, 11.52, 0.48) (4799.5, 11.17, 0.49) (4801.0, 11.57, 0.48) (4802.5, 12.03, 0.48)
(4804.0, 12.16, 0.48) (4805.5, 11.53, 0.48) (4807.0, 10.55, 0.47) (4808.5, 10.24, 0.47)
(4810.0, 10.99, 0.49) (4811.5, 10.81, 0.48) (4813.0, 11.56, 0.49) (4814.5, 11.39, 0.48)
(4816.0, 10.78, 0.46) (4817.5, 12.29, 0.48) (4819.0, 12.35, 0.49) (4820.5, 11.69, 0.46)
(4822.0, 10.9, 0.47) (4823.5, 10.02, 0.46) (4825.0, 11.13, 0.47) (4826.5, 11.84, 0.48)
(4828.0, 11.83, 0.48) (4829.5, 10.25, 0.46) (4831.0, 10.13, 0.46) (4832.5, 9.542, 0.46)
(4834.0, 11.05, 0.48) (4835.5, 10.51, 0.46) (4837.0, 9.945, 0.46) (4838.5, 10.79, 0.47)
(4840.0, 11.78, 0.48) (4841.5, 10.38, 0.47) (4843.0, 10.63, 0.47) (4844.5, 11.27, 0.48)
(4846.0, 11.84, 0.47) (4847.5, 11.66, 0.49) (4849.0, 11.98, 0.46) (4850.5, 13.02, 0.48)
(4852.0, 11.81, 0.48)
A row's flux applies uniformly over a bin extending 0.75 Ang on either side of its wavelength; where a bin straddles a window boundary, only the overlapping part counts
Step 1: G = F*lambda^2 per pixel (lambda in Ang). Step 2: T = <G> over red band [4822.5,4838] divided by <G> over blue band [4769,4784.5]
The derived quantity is 1.21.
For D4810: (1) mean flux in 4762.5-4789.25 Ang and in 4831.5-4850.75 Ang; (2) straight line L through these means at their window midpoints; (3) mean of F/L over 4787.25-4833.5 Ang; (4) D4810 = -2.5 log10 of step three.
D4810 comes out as -0.10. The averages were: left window 9.11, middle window 11.1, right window 11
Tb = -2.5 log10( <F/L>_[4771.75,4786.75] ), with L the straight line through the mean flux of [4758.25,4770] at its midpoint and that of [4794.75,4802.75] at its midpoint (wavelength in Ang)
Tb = 0.18 mag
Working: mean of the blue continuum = 9.8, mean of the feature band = 8.9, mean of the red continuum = 11.5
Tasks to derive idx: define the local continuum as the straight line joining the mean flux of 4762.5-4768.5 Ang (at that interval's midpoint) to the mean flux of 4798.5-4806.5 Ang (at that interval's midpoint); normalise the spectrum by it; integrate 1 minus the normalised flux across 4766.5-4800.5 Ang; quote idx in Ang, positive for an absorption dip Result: 2.7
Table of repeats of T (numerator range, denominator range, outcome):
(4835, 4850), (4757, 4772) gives 1.16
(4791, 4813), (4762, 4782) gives 1.24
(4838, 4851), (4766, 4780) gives 1.29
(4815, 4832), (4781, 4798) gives 1.14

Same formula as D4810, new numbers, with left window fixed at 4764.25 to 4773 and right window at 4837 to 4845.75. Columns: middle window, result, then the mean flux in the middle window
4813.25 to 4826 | -0.09 mag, 11.3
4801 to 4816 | -0.10 mag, 11.2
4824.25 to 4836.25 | -0.01 mag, 10.8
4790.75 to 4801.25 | -0.15 mag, 11.4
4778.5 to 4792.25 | 0.09 mag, 8.97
